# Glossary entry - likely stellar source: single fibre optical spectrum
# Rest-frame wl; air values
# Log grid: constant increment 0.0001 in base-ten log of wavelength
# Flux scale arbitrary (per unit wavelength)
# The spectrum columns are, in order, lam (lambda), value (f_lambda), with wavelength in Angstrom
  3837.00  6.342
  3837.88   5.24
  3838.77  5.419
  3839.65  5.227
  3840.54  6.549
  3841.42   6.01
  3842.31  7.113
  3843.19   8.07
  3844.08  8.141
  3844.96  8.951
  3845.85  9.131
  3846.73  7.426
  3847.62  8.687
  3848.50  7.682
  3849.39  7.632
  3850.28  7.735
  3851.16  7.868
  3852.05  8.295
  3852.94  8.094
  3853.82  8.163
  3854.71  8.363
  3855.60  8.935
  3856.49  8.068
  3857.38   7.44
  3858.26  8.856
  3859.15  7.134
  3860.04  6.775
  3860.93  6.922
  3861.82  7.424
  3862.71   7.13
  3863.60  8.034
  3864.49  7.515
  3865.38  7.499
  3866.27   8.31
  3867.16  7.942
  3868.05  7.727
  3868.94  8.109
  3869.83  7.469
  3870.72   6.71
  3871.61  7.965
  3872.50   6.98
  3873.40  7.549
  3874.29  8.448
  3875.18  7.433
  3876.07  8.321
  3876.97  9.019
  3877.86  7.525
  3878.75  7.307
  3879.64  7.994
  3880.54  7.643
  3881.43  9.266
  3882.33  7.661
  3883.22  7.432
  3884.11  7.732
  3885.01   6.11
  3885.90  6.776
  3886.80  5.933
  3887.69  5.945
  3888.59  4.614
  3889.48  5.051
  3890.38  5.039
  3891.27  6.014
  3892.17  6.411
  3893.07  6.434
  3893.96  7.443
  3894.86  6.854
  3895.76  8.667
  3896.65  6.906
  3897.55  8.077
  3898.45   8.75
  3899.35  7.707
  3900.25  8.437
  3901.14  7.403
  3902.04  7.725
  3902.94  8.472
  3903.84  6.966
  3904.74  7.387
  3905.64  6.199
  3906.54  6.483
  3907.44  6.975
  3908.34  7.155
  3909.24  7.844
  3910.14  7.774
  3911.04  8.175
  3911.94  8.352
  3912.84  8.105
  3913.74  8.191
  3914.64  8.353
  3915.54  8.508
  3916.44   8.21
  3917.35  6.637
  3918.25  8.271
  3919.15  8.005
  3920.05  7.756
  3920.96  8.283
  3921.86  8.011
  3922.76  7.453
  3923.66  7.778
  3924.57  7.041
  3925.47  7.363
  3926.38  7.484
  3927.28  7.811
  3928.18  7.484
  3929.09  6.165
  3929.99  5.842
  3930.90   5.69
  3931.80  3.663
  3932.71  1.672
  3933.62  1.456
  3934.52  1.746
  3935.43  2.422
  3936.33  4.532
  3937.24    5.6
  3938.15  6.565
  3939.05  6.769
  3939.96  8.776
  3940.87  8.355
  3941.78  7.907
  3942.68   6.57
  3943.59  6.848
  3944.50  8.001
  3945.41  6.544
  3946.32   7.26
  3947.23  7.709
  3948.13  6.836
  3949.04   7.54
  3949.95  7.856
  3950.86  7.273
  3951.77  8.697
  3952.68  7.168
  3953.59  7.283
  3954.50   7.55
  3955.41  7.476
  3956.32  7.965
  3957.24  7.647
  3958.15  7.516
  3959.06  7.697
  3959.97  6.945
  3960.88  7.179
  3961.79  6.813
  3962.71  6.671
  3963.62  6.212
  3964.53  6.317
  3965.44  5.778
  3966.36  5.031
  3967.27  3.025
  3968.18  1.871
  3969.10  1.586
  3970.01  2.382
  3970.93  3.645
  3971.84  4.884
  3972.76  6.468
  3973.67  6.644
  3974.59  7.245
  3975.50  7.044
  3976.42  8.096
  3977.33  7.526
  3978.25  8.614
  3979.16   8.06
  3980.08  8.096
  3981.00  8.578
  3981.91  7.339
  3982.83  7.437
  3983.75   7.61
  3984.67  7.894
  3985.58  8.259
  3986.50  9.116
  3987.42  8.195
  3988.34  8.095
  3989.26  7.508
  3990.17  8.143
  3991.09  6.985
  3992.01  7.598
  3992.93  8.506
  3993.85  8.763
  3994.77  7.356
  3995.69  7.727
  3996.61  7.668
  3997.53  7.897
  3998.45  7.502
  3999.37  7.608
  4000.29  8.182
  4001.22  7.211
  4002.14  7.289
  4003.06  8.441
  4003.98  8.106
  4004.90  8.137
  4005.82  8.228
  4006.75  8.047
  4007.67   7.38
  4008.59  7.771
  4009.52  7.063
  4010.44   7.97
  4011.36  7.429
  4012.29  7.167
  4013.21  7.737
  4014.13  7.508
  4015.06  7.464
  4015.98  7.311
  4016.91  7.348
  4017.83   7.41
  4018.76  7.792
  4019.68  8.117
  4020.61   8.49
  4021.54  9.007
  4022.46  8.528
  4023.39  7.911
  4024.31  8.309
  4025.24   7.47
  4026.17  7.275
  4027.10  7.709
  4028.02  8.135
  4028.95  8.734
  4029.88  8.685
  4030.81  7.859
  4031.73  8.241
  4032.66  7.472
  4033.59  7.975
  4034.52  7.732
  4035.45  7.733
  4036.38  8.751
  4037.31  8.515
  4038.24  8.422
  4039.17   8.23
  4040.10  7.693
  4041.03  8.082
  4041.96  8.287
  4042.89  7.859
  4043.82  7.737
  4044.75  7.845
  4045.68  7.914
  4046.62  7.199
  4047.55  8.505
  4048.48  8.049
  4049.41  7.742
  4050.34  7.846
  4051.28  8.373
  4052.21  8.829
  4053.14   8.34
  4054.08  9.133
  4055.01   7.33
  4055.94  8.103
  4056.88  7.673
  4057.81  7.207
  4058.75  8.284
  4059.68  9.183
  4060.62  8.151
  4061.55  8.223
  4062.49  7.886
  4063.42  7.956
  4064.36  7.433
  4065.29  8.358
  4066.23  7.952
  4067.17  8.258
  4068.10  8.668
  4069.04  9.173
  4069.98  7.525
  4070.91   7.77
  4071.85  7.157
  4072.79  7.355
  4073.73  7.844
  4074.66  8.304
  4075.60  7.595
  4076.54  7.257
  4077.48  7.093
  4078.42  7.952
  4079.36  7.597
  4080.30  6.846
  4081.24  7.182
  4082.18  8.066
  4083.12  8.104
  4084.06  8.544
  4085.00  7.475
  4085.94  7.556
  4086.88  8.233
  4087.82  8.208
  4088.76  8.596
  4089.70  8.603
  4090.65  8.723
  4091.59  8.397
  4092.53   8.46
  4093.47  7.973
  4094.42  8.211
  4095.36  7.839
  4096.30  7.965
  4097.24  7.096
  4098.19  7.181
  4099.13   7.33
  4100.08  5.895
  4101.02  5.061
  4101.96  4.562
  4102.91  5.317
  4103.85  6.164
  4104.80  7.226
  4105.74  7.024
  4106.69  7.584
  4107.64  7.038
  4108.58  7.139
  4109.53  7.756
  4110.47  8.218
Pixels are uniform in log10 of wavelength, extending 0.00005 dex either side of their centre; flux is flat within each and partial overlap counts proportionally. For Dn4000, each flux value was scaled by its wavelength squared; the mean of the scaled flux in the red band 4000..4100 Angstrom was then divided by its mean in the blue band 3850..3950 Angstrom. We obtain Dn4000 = 1.2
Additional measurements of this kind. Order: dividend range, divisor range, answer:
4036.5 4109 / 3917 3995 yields 1.22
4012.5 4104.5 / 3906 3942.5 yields 1.24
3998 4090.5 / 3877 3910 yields 1.20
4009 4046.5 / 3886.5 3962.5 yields 1.20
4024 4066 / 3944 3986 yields 1.24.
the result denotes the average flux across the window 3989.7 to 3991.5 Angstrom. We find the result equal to 7.61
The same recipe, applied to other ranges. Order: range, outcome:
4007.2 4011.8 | 7.53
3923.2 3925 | 7.4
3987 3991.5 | 7.8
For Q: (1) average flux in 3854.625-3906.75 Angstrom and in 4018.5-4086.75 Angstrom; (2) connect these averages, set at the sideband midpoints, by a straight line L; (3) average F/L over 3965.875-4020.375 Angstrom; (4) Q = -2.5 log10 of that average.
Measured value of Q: 0.08 mag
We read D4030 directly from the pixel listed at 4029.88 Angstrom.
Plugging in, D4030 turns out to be 8.685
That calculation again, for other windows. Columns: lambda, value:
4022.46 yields 8.528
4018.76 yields 7.792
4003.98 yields 8.106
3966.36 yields 5.031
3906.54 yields 6.483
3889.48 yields 5.051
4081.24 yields 7.182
